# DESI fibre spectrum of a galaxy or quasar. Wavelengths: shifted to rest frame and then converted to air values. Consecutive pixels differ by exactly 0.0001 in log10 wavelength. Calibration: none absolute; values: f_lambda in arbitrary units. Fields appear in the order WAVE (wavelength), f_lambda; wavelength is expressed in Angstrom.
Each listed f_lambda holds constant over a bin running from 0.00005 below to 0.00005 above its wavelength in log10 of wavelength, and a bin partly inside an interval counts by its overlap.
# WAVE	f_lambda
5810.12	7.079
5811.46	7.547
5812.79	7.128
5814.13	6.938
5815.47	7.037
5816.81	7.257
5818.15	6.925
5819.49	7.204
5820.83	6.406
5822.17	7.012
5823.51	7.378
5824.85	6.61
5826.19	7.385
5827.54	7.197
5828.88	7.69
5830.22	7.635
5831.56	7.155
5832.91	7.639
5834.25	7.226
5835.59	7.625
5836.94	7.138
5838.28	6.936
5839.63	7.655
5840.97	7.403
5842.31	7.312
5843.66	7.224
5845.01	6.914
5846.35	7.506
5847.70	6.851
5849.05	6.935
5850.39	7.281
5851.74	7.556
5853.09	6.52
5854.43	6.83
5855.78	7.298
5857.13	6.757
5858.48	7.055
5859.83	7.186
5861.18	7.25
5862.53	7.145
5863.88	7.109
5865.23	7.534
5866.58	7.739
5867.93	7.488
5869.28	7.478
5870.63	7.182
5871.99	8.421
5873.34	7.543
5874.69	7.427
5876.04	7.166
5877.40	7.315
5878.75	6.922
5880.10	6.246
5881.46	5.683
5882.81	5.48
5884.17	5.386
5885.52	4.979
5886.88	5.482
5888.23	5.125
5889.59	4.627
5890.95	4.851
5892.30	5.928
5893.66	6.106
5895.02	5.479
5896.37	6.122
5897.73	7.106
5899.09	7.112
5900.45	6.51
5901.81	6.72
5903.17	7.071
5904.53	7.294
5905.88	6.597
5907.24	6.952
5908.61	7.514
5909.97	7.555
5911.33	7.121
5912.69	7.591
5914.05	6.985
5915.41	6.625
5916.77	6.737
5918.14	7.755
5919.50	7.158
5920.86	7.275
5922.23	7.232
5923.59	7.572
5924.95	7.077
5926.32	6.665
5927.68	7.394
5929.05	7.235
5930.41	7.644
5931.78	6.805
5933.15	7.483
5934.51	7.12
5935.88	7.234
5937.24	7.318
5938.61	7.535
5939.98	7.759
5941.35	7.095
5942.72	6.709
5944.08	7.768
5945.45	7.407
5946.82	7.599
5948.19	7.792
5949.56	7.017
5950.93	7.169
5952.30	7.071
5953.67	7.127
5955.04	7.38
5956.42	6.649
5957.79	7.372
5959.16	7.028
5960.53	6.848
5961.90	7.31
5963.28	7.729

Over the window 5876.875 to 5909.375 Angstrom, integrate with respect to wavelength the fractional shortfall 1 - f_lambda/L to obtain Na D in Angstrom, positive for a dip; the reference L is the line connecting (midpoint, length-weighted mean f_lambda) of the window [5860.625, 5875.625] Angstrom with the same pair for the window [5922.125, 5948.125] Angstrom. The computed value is 5.4 Angstrom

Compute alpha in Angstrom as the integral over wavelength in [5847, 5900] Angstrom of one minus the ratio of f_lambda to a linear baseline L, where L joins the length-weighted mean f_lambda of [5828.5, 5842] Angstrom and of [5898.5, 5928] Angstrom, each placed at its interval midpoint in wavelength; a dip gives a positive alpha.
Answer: 4.4 Angstrom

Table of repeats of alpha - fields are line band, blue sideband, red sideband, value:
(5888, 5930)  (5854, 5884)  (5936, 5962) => 2.3 Angstrom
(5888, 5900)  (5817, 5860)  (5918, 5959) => 2.3 Angstrom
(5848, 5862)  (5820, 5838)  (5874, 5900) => -0.8 Angstrom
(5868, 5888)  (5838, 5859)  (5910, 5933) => 1.5 Angstrom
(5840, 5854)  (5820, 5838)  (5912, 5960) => 0.1 Angstrom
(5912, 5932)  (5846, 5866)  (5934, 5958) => 0.1 Angstrom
